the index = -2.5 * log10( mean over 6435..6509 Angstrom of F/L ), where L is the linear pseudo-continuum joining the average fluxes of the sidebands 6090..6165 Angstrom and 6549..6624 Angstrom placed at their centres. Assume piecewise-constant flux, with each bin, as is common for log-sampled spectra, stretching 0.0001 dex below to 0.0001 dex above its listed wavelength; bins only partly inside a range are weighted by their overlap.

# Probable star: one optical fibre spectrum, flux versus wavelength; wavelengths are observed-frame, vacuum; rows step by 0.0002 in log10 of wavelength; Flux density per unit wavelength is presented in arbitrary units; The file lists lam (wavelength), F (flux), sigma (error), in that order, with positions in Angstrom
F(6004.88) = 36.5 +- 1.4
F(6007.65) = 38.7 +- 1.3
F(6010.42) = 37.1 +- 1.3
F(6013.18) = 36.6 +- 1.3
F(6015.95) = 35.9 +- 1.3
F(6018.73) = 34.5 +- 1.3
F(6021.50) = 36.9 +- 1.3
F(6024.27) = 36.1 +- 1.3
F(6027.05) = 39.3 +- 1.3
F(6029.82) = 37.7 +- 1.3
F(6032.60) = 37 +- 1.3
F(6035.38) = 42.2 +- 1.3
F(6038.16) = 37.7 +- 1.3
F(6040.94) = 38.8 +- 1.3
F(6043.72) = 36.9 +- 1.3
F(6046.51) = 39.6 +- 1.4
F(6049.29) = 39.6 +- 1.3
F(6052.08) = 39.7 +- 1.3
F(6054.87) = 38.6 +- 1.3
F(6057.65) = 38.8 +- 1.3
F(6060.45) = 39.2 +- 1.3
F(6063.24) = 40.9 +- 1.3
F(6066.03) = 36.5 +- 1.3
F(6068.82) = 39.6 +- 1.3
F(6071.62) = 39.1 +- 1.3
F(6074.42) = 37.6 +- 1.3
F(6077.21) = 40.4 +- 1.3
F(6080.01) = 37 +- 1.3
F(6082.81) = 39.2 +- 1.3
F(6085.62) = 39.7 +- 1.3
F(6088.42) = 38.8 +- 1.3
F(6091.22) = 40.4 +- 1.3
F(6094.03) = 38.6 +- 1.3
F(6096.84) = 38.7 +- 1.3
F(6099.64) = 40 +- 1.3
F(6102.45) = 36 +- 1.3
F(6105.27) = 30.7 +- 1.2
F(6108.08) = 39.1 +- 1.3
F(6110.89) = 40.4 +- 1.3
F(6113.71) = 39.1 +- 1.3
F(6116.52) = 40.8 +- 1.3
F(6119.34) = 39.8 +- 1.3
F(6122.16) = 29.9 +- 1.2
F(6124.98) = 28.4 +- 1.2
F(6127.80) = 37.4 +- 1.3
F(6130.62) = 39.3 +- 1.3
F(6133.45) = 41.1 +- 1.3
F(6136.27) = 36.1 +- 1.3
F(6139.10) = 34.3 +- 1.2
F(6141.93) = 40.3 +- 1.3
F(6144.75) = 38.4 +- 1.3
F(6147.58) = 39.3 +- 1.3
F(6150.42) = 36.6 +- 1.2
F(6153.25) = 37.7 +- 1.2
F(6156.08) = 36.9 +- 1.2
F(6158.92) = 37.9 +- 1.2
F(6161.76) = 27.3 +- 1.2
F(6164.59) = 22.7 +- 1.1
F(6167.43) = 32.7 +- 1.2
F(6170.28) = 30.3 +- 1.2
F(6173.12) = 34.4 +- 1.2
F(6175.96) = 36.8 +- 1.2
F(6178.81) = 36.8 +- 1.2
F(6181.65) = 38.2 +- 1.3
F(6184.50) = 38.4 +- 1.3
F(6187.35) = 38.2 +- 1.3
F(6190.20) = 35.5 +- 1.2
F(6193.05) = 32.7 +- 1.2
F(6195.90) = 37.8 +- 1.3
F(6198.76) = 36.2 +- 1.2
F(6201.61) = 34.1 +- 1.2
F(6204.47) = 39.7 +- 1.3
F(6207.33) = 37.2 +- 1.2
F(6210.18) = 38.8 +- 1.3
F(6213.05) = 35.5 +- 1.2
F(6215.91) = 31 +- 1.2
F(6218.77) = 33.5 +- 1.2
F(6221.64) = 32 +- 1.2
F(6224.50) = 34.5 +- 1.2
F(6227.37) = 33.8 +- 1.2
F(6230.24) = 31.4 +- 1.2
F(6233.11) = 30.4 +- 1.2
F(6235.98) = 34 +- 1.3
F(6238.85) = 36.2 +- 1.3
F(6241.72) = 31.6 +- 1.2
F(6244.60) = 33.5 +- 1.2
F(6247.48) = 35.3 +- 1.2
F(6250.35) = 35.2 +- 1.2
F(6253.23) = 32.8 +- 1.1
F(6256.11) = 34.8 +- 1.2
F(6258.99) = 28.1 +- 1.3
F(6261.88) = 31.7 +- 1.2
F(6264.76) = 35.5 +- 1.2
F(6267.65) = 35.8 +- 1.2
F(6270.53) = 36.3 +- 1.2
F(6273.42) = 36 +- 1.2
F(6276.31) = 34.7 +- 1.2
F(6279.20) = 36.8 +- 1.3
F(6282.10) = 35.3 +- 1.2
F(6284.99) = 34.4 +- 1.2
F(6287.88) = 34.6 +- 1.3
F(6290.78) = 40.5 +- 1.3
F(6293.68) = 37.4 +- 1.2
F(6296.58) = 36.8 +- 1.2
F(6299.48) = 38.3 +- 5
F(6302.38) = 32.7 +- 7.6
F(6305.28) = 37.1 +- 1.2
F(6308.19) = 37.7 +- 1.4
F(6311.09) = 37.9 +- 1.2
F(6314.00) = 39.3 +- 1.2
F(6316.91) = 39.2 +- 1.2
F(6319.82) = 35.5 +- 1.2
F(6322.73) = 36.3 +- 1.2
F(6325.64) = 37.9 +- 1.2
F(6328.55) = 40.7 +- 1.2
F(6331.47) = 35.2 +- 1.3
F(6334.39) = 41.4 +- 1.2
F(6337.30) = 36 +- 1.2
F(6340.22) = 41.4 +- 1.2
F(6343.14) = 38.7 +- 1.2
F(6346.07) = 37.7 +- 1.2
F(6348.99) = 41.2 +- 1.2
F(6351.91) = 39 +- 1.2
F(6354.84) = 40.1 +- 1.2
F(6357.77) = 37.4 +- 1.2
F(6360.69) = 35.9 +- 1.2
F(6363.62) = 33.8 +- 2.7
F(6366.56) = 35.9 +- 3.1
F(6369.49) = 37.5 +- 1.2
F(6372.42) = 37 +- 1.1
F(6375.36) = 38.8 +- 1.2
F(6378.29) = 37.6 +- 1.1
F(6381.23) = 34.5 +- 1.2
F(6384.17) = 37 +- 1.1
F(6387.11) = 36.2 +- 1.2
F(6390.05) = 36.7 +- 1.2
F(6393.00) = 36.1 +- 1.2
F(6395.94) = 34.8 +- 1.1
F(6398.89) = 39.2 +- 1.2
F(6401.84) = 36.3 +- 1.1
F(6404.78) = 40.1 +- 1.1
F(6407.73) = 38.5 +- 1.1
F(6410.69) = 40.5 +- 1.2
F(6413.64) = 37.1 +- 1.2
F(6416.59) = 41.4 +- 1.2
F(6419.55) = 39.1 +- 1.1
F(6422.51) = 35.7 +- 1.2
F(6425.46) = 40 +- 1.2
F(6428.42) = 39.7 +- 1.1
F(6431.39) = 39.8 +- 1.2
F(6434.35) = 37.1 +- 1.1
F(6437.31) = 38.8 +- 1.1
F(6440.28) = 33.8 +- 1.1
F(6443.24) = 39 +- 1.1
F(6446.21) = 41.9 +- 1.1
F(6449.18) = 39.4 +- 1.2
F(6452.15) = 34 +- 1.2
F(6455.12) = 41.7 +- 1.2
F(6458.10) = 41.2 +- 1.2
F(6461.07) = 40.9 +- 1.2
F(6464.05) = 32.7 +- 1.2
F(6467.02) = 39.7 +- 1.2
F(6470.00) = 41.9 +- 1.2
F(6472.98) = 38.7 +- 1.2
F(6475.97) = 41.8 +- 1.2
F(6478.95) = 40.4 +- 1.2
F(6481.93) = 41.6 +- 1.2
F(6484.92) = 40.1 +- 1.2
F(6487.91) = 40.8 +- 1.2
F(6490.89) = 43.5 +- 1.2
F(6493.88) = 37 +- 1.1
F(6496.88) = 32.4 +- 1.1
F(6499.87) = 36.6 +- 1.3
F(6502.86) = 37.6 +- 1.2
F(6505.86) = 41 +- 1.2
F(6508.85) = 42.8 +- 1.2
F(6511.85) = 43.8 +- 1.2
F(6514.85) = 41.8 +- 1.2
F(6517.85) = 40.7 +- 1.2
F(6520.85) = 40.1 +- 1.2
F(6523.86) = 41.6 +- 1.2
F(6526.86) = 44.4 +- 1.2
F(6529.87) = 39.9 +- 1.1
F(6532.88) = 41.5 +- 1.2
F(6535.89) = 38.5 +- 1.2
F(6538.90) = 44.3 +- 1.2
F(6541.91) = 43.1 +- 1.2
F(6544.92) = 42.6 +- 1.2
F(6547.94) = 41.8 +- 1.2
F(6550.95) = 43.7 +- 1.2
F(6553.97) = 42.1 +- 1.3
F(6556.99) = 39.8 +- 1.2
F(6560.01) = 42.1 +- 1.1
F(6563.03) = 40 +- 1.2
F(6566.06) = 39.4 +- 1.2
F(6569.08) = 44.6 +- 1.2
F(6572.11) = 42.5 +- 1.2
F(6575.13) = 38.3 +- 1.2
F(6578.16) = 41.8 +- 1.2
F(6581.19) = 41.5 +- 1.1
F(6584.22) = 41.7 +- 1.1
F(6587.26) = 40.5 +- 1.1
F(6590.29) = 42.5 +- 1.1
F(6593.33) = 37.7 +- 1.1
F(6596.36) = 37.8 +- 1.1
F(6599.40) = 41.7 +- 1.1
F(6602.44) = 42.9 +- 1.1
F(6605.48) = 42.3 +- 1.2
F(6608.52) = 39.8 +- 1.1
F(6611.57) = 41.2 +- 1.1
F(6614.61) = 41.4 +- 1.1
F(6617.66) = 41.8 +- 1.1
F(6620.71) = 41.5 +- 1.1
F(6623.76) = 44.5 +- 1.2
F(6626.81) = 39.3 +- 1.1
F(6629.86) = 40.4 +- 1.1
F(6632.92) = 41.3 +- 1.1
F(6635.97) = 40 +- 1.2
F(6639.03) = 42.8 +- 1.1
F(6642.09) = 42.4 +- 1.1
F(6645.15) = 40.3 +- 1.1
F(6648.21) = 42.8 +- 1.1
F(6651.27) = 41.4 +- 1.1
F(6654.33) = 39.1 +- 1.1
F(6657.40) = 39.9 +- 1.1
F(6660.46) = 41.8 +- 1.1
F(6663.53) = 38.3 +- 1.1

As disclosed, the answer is 0.03 mag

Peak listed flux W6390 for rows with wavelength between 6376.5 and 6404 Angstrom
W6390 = 39.2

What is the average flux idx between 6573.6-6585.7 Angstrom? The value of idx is 40.9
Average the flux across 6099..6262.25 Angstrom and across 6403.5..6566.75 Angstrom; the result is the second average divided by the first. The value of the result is 1.1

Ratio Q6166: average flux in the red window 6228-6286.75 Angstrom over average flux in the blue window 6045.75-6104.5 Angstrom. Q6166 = 0.87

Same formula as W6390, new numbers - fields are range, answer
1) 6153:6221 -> 39.7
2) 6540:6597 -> 44.6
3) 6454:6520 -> 43.8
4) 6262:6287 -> 36.8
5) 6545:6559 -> 43.7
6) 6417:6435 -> 40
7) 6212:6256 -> 36.2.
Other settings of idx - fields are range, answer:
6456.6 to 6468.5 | 38.6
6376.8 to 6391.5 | 36.4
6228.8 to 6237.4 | 31.9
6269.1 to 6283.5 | 35.8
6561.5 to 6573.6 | 41.6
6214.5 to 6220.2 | 32.3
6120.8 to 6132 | 33.8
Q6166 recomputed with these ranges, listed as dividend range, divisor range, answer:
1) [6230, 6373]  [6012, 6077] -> 0.95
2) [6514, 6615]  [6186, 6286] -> 1.20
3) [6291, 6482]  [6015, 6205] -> 1.03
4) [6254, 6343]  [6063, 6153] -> 0.96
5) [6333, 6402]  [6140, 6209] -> 1.05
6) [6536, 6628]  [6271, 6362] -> 1.10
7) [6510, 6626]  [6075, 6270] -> 1.16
